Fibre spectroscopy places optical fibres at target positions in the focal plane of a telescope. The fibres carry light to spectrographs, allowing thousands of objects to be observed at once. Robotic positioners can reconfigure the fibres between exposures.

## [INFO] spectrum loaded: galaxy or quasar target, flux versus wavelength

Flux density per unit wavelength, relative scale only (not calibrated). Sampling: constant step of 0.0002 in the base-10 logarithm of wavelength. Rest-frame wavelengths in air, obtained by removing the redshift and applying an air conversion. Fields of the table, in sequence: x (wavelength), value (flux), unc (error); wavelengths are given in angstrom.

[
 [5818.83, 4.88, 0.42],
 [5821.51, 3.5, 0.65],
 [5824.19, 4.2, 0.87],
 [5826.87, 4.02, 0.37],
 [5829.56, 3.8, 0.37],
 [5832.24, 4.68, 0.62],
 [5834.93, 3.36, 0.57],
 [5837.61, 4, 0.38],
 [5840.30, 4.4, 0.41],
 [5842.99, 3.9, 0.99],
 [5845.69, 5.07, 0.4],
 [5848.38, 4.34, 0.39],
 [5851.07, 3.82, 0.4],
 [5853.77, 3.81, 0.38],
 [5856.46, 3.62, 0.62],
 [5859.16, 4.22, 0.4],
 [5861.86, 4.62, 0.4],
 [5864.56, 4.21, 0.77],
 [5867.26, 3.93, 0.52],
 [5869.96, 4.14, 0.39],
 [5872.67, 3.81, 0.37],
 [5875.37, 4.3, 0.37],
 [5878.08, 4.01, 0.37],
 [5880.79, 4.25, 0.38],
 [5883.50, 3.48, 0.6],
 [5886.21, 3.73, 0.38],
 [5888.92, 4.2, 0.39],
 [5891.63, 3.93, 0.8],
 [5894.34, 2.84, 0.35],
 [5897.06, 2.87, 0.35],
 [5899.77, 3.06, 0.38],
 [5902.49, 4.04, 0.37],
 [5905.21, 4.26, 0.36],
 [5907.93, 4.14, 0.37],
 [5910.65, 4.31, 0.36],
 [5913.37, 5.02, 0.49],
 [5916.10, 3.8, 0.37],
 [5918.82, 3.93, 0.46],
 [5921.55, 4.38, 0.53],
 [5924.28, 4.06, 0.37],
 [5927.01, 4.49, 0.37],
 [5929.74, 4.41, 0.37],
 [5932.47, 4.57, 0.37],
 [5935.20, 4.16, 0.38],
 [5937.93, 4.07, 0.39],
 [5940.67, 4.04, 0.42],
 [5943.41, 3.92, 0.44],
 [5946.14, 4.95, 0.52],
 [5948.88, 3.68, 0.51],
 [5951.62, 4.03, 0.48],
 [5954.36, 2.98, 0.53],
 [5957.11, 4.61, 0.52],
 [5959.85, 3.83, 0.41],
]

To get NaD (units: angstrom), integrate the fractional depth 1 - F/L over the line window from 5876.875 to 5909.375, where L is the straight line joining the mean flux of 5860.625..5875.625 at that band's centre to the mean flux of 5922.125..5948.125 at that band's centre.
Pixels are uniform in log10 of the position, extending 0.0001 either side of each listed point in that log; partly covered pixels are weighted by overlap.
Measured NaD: 3.6 angstrom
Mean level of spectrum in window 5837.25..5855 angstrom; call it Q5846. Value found 4.2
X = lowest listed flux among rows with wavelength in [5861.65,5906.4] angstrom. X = 2.84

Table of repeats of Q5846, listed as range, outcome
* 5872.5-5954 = 4.02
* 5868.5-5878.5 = 4.07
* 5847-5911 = 3.91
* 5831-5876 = 4.13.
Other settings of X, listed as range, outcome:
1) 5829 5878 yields 3.36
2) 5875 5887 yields 3.48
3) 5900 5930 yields 3.8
